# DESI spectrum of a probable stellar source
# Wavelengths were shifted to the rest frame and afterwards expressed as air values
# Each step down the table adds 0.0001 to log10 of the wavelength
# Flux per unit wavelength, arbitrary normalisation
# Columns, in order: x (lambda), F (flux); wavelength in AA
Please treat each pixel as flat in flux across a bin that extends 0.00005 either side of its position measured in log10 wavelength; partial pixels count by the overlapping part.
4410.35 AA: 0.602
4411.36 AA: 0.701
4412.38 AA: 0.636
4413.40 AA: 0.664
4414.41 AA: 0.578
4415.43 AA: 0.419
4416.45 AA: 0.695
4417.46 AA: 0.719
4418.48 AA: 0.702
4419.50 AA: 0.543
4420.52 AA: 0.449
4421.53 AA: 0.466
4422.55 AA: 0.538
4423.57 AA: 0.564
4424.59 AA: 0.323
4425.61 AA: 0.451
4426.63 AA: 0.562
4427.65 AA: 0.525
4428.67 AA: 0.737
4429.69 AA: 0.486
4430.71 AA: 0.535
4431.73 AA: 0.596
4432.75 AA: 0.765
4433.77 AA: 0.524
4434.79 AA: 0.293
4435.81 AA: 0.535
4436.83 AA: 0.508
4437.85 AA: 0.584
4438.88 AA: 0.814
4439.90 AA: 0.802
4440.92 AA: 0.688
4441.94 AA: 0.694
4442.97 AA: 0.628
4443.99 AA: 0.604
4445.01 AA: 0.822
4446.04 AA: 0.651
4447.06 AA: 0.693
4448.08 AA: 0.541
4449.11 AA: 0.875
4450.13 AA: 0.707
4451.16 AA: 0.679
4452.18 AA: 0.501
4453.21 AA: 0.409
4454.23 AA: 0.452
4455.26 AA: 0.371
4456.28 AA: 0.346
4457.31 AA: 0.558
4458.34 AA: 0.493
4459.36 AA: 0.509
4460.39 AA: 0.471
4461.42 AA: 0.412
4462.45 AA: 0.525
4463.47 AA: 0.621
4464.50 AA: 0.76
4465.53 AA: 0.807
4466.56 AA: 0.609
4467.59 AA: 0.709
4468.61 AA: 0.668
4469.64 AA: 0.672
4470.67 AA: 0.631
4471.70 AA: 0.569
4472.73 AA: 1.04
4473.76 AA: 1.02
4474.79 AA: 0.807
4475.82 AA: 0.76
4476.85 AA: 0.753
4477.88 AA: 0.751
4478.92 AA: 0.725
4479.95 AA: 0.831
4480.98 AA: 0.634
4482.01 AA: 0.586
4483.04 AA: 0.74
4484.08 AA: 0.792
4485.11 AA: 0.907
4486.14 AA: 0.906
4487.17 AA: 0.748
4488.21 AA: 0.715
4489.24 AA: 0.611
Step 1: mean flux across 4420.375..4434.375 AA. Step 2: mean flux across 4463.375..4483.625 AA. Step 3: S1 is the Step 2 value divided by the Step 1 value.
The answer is 1.37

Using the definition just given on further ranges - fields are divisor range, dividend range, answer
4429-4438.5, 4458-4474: 1.20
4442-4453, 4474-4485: 1.13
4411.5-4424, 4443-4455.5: 1.05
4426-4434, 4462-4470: 1.14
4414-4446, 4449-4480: 1.09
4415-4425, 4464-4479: 1.38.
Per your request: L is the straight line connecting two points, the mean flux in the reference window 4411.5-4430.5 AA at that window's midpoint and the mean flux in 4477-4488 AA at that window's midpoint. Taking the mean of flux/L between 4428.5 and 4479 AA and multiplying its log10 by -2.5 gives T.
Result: 0.06 mag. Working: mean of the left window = 0.561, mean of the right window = 0.76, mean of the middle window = 0.633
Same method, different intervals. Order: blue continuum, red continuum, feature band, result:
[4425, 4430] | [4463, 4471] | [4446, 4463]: 0.19 mag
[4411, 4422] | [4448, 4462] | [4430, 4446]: -0.13 mag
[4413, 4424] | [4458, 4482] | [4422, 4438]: 0.13 mag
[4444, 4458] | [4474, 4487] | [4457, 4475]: 0.04 mag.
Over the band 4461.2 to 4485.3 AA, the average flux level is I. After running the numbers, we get 0.723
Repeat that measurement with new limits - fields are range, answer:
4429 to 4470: 0.598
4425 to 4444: 0.595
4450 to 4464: 0.498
